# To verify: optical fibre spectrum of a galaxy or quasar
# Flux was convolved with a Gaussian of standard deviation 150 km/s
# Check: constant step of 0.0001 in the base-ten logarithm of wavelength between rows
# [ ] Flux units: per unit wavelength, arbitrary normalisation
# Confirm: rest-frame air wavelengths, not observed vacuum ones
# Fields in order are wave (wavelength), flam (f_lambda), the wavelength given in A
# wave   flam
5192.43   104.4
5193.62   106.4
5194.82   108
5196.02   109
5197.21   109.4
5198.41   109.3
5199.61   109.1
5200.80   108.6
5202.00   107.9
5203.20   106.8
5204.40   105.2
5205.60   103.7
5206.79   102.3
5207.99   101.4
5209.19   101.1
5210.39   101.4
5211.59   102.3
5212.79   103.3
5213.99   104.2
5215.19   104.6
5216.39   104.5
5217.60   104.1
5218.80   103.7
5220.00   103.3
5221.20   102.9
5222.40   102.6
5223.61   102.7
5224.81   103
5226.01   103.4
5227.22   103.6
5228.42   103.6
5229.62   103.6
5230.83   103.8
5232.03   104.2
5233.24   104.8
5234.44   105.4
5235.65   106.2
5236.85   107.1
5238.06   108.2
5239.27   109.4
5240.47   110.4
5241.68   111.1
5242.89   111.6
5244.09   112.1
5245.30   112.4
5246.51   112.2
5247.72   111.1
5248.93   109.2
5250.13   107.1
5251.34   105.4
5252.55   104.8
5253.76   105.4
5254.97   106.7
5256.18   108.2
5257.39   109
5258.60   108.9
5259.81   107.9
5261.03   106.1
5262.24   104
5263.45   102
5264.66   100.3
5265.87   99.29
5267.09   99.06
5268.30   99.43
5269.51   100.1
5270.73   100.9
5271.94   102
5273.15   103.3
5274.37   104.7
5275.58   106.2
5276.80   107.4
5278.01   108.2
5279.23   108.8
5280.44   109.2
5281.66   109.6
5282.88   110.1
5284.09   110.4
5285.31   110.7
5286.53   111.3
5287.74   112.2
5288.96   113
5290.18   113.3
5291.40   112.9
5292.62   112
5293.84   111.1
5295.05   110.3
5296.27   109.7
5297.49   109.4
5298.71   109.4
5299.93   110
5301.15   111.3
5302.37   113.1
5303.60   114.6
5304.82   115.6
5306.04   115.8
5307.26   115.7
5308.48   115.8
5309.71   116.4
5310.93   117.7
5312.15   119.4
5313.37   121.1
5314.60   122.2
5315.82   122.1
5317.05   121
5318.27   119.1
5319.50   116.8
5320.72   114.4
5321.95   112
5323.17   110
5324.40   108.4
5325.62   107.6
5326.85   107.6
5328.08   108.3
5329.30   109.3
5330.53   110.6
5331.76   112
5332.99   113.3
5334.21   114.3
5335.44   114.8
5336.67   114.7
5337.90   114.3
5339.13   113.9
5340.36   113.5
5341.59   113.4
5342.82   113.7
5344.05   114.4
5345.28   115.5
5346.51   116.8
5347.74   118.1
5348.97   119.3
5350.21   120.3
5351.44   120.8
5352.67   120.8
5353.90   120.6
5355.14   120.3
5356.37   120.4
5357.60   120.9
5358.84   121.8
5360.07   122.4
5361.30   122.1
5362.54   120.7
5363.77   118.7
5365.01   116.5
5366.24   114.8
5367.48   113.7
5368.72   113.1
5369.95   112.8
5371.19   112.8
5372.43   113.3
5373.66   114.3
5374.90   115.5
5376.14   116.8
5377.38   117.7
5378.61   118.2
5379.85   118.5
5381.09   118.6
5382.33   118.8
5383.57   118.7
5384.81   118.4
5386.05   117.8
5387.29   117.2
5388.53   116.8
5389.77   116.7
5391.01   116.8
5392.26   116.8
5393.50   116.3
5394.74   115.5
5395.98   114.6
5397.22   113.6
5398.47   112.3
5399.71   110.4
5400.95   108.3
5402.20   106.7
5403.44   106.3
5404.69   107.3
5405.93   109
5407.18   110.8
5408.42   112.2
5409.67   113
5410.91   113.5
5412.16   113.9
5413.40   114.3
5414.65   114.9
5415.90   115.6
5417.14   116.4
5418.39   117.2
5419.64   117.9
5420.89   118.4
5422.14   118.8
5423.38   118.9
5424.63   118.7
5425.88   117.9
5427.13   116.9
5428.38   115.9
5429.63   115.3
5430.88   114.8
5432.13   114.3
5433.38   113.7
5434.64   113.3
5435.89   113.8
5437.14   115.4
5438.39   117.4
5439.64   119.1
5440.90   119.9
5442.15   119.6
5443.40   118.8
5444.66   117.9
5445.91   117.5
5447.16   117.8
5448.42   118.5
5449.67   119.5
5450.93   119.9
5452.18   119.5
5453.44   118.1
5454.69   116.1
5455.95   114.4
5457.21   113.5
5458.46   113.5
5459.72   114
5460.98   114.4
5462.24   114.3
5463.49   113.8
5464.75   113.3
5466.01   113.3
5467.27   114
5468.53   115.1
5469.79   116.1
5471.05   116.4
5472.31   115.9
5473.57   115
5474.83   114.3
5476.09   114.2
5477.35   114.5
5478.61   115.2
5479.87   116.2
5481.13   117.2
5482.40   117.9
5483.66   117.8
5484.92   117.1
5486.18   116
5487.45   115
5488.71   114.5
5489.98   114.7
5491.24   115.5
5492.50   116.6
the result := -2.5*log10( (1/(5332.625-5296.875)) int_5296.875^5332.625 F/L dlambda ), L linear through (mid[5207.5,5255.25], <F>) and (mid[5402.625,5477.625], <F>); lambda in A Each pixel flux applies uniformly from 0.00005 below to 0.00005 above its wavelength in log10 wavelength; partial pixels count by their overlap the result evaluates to -0.043 mag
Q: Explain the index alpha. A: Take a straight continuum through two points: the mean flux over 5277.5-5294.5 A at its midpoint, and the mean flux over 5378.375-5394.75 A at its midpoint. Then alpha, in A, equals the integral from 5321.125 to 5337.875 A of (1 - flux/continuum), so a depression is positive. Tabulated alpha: 0.39 A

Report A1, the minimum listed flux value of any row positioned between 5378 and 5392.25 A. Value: 116.7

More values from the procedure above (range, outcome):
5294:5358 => 107.6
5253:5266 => 99.29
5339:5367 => 113.4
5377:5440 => 106.3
